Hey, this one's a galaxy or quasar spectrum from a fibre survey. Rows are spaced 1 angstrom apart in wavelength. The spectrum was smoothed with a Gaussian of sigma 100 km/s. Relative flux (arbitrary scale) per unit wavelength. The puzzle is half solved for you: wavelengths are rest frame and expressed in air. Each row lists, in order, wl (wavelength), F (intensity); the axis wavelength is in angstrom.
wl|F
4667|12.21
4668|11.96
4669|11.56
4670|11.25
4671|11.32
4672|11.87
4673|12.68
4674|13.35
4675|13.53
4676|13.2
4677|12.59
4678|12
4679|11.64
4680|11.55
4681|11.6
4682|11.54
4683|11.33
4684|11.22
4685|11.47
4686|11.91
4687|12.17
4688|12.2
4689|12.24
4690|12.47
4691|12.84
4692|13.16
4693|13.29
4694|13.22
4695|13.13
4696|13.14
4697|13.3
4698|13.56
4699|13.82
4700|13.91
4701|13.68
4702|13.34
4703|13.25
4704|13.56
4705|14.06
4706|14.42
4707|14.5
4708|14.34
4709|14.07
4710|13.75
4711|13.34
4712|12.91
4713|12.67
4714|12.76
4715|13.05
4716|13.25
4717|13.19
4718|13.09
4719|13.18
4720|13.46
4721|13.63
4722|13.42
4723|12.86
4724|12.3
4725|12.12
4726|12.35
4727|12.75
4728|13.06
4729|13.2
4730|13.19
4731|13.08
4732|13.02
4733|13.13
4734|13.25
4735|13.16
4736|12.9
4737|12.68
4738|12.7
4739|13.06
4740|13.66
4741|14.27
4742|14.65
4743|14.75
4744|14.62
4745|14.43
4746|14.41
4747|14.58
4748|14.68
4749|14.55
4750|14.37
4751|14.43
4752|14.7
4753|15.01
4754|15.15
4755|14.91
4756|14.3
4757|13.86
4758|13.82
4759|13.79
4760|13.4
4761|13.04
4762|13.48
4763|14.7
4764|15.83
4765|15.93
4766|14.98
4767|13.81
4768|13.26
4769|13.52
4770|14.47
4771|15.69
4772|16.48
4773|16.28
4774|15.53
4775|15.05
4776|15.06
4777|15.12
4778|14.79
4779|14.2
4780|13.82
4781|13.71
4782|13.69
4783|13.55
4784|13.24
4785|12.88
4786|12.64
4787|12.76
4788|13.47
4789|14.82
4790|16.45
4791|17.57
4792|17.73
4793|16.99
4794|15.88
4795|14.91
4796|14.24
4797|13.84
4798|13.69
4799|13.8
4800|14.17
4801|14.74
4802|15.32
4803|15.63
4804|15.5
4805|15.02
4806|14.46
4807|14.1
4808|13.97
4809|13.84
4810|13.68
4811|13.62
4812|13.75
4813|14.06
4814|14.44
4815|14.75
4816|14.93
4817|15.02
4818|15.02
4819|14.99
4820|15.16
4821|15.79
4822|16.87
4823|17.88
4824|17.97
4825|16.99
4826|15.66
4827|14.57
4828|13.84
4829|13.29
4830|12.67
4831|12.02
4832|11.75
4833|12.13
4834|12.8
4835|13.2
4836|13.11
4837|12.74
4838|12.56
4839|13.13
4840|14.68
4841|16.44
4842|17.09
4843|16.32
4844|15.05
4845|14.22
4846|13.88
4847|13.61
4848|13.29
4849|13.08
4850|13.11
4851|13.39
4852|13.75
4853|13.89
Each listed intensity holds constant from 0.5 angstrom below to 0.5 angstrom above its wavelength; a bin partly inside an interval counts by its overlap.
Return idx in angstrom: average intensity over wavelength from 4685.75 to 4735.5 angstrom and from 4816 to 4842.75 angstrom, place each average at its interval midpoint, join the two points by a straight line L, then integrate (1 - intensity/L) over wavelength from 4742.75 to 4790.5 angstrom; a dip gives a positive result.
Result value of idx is -2.1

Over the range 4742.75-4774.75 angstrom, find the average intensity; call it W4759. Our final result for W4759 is 14.6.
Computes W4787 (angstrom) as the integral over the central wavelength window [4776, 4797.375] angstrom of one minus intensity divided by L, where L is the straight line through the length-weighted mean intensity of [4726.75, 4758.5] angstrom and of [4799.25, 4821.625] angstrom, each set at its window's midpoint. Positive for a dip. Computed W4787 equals -0.3 angstrom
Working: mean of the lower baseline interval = 13.9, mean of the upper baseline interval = 14.6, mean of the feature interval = 14.6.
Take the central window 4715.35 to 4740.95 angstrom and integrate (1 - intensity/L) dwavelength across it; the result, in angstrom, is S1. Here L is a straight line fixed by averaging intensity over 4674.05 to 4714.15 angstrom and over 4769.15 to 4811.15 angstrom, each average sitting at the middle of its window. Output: 0.9 angstrom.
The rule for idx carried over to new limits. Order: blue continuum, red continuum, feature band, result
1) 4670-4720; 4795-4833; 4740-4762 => -1.0 angstrom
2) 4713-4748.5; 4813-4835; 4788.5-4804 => -1.2 angstrom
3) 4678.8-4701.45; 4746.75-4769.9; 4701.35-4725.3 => -0.4 angstrom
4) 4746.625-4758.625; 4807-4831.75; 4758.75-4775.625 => -0.1 angstrom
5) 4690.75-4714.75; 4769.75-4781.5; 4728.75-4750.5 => 0.8 angstrom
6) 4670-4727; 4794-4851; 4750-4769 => -1.0 angstrom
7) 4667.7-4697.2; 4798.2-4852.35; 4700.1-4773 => -4.1 angstrom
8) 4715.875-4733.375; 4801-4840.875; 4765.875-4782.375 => -1.1 angstrom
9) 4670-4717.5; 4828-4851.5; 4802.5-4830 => -2.9 angstrom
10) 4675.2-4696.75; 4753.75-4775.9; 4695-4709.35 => -1.1 angstrom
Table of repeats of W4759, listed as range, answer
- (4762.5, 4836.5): 14.6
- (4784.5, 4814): 14.6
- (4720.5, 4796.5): 14.2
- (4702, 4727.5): 13.3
